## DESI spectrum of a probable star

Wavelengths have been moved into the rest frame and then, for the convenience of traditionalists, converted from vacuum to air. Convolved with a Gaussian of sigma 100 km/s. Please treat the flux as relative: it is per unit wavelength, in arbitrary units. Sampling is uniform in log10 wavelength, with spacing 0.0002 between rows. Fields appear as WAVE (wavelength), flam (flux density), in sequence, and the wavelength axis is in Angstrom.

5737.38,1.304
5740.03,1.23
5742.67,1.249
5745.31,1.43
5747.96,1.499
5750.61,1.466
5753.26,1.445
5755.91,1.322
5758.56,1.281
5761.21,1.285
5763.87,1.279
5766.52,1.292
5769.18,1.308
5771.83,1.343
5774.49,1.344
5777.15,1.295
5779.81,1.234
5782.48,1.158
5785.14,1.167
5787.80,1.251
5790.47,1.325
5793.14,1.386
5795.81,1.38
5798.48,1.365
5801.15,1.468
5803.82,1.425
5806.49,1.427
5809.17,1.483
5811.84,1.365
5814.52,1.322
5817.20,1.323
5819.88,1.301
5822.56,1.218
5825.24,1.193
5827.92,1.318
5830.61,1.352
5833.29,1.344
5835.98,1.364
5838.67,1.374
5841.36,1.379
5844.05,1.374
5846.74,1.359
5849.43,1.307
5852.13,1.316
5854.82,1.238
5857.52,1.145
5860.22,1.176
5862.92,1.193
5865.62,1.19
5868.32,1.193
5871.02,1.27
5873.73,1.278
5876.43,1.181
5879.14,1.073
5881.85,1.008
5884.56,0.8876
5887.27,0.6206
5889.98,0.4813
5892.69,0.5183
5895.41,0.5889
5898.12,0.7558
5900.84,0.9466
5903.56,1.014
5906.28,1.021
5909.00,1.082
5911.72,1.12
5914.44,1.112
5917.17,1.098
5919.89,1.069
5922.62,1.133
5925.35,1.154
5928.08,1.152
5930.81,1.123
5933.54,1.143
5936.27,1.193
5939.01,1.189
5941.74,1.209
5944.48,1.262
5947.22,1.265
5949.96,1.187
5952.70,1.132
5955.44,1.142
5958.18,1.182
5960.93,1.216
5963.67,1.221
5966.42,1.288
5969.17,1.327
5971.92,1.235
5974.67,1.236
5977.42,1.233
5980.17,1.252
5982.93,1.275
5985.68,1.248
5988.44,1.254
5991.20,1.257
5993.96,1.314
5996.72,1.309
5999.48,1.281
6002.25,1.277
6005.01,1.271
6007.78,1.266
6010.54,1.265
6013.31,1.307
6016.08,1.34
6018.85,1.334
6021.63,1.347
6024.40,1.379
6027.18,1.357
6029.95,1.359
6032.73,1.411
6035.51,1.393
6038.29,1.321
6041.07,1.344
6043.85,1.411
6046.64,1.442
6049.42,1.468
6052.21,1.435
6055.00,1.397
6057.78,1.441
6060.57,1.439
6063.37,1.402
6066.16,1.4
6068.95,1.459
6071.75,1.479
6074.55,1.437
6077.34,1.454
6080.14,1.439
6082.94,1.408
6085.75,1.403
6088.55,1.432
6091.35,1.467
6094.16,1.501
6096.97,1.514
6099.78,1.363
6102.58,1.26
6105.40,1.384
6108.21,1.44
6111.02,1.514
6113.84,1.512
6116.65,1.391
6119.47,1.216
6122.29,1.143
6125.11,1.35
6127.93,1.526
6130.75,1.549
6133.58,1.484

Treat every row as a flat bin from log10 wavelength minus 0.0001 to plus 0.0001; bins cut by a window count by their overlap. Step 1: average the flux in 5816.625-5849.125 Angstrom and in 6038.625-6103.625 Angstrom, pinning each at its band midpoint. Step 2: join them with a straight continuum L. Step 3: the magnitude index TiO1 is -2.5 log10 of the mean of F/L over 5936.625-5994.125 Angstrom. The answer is 0.12 mag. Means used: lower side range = 1.32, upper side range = 1.43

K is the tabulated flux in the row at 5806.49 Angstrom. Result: 1.427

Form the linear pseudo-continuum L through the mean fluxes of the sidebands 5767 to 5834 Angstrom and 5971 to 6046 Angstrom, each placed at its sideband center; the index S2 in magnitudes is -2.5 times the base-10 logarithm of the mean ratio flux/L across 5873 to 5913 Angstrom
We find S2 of 0.41 mag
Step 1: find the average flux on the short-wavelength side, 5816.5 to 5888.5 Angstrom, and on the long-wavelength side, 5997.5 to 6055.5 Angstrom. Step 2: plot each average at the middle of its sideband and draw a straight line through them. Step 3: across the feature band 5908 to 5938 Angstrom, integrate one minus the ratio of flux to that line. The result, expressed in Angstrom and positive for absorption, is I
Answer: 3.5 Angstrom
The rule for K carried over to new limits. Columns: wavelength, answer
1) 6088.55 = 1.432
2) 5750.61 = 1.466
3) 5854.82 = 1.238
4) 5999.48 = 1.281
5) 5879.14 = 1.073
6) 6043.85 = 1.411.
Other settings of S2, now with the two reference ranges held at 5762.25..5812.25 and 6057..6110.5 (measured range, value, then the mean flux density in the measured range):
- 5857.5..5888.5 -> 0.23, 1.1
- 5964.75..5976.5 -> 0.10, 1.27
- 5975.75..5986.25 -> 0.12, 1.25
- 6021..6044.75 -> 0.03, 1.37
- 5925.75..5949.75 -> 0.16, 1.19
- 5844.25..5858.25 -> 0.05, 1.29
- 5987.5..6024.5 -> 0.08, 1.3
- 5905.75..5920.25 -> 0.25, 1.09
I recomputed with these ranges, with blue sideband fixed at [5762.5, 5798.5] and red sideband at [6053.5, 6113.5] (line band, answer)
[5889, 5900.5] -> 6.19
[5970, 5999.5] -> 2.61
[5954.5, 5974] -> 2.05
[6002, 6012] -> 0.91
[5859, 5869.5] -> 1.12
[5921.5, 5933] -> 1.85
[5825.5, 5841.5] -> -0.32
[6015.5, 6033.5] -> 0.57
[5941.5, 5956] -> 1.77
